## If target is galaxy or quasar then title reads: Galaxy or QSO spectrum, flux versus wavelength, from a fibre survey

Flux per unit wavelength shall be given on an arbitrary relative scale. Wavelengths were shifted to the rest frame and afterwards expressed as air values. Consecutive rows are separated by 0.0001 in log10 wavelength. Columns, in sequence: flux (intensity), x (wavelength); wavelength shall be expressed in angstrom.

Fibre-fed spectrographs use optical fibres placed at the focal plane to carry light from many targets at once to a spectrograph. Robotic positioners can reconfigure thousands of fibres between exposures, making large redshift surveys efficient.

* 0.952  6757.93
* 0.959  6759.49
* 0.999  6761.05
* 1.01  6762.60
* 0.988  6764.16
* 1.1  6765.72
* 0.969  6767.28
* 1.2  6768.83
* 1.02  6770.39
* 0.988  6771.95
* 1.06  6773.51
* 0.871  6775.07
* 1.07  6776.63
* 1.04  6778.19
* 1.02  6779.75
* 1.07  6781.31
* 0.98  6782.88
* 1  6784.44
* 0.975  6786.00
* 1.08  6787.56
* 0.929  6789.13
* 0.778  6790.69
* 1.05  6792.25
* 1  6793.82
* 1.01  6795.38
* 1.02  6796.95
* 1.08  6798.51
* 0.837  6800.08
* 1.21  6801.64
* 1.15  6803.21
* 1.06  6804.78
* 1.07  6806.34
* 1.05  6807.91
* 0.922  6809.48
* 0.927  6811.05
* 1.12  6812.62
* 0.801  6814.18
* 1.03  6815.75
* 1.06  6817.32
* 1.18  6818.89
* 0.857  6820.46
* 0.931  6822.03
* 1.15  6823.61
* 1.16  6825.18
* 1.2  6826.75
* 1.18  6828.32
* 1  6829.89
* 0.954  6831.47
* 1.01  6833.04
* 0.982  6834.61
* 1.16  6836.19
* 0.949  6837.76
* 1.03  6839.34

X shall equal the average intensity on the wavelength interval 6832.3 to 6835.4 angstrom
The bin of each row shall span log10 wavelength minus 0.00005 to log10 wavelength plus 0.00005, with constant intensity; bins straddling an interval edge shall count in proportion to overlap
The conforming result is 0.996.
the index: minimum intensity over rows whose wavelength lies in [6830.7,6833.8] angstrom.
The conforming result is 0.954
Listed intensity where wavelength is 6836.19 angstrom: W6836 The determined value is 1.16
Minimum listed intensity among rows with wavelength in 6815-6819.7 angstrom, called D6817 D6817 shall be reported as 1.03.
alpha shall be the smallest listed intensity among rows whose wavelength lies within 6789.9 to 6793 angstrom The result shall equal 0.778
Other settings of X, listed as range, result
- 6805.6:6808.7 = 1.06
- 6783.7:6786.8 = 0.99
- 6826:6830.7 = 1.12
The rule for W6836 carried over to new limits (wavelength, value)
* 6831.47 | 0.954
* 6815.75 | 1.03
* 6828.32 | 1.18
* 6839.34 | 1.03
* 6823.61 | 1.15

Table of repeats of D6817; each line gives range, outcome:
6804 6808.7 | 1.05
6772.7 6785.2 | 0.871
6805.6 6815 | 0.801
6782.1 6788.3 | 0.975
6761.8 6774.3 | 0.969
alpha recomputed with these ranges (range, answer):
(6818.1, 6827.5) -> 0.857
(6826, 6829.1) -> 1.18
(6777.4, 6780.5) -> 1.02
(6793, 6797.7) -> 1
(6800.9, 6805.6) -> 1.06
